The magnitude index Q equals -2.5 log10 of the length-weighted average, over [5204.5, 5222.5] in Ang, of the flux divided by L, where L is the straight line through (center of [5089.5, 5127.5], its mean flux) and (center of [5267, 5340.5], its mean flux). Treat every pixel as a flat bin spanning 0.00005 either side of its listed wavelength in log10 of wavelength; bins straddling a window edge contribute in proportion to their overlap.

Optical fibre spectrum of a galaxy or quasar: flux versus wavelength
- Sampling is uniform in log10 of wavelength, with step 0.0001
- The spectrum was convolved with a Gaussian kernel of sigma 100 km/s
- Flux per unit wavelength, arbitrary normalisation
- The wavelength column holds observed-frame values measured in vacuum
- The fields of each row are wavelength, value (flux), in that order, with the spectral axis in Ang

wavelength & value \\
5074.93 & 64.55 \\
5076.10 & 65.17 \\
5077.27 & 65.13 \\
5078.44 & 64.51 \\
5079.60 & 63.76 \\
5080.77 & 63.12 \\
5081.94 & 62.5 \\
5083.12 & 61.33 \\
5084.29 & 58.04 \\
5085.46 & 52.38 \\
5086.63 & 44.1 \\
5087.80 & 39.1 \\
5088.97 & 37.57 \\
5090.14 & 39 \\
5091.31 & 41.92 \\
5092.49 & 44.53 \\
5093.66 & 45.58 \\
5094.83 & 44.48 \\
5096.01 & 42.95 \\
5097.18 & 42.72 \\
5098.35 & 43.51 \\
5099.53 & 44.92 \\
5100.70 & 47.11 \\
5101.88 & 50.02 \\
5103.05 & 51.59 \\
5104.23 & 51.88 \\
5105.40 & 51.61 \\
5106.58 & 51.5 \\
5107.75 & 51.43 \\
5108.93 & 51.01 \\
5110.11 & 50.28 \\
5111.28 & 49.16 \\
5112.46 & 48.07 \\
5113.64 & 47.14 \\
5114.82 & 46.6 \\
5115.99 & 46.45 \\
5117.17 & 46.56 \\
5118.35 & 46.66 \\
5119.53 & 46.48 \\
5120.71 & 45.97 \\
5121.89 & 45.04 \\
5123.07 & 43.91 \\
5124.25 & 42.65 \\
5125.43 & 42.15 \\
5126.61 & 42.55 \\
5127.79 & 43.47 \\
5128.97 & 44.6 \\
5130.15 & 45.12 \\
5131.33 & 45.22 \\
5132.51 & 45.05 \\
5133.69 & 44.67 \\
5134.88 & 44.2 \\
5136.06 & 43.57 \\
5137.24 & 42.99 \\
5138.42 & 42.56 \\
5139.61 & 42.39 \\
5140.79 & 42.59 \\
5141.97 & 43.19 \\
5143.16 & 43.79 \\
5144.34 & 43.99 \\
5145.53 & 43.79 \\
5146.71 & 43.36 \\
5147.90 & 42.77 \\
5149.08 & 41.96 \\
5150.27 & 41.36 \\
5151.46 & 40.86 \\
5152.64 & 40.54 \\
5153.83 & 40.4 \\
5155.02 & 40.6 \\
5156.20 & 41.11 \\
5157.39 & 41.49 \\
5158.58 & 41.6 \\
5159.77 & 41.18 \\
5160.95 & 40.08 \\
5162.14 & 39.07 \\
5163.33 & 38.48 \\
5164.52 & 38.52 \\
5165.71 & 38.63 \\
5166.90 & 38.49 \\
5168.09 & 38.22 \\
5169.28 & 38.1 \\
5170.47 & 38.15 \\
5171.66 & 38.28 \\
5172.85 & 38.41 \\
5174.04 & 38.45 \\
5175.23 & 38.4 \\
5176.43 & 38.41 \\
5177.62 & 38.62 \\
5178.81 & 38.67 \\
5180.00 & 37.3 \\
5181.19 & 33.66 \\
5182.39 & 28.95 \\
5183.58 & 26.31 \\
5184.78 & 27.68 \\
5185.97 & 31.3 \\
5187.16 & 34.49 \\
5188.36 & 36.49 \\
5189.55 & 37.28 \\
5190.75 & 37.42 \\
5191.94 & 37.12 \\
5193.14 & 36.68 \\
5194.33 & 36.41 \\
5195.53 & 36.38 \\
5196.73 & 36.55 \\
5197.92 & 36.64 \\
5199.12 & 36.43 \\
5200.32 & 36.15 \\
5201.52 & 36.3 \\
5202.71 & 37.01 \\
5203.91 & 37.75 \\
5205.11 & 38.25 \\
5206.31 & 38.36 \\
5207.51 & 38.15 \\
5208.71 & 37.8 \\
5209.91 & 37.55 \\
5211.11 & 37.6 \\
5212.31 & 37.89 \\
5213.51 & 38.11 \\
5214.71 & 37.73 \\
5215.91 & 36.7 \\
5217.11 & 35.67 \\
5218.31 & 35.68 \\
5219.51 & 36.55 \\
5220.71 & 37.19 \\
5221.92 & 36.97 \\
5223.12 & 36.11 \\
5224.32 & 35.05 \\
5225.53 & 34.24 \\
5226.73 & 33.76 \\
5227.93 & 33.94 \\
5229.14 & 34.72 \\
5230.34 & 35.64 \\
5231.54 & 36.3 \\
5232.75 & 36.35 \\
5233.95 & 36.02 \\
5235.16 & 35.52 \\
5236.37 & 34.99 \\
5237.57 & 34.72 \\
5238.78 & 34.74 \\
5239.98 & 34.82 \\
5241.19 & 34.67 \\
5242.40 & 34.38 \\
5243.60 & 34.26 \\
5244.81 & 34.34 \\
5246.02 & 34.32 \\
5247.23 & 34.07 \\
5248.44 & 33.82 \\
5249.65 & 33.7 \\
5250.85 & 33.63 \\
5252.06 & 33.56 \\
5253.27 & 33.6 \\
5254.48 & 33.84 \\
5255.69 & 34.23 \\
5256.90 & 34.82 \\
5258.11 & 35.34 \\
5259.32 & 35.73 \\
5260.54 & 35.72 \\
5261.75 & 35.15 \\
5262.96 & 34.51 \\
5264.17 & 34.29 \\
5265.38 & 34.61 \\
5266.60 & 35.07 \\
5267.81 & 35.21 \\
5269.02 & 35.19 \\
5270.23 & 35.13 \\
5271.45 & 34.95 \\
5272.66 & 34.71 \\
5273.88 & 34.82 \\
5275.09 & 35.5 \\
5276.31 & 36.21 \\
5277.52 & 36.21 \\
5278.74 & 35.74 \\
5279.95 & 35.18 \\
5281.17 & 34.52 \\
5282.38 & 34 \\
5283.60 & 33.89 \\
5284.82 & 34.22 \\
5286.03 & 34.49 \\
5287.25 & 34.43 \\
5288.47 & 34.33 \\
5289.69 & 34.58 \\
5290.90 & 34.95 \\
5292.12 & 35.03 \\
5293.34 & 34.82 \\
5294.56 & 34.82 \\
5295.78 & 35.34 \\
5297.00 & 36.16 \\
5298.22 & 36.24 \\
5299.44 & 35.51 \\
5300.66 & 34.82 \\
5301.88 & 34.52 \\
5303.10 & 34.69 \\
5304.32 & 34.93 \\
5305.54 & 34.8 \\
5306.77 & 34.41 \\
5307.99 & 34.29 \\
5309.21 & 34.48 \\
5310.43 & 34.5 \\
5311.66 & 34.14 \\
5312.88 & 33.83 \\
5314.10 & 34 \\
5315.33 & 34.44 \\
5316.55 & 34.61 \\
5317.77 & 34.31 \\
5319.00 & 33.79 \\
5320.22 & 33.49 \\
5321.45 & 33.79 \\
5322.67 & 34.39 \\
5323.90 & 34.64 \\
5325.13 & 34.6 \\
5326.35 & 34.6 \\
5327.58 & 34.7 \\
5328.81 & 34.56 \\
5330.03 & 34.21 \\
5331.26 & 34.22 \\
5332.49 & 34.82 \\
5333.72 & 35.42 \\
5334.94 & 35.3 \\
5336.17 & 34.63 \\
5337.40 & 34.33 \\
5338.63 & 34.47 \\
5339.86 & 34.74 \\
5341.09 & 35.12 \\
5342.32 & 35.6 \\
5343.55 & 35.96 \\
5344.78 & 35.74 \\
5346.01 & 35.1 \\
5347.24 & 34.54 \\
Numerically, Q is 0.08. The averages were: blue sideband 46.4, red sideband 34.7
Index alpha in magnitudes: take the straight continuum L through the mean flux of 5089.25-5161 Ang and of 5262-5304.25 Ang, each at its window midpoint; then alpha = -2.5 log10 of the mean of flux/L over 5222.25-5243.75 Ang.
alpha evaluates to 0.09 mag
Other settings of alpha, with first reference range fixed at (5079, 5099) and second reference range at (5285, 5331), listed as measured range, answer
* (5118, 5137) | 0.04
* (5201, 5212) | 0.09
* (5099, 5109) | -0.05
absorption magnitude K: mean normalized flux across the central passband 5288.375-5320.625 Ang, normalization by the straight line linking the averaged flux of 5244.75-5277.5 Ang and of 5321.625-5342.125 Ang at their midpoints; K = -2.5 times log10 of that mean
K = 0.00 mag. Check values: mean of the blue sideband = 34.7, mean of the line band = 34.7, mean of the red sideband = 34.7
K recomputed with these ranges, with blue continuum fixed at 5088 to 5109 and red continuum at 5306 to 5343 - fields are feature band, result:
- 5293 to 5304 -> 0.02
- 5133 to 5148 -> 0.01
